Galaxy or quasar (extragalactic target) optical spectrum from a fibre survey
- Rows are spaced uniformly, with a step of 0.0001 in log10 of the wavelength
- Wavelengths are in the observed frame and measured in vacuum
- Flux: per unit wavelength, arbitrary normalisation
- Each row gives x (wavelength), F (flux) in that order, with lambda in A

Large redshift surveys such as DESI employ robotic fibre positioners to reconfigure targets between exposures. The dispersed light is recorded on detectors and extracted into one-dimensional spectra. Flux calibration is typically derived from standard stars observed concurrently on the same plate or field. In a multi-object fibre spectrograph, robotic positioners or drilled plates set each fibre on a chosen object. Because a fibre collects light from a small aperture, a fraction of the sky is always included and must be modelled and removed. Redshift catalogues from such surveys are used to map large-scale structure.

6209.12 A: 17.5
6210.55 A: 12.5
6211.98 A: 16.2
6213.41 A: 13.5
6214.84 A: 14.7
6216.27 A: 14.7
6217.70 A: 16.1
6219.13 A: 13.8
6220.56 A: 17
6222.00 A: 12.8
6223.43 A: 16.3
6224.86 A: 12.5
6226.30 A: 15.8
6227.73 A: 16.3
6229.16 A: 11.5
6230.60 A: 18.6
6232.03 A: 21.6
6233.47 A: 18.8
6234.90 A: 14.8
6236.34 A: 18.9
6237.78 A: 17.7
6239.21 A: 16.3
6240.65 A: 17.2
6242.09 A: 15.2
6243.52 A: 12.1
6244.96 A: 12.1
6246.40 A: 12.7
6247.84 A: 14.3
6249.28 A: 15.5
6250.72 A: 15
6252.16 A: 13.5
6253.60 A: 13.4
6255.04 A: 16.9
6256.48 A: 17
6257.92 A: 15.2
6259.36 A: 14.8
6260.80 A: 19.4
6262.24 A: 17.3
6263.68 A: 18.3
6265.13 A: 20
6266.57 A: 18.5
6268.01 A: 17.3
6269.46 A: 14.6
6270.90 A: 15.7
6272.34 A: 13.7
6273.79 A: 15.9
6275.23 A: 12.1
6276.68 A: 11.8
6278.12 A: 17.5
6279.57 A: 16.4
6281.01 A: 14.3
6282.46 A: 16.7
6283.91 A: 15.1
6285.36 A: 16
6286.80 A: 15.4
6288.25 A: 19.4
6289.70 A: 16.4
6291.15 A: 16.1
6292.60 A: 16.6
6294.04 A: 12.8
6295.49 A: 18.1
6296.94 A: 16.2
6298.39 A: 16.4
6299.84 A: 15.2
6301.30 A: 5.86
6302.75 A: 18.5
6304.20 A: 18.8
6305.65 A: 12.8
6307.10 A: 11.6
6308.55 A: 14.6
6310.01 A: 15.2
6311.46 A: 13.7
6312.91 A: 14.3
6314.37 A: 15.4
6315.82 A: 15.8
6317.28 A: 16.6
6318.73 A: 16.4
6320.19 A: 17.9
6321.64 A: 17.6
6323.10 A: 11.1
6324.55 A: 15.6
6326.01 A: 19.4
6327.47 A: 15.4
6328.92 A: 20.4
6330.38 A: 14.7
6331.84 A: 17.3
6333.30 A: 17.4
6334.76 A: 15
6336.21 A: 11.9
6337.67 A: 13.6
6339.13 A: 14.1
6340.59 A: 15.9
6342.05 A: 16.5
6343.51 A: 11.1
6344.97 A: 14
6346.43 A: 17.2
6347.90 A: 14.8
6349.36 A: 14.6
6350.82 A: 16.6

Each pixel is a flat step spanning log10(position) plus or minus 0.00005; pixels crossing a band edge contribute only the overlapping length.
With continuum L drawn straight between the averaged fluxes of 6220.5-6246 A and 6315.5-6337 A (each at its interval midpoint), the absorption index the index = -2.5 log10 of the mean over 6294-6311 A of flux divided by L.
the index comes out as 0.09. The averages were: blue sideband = 15.8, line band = 14.7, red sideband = 16.2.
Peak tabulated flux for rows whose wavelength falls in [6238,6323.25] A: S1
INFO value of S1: 20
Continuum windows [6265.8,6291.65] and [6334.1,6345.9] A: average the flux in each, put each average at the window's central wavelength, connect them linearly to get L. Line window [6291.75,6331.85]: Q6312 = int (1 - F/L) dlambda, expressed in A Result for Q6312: -1.81 A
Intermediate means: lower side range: 15.7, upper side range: 14.1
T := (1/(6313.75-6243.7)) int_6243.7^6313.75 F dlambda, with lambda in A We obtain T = 15.4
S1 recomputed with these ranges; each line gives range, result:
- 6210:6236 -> 21.6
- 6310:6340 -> 20.4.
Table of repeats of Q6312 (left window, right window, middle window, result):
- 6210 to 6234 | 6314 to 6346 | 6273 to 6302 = 0.62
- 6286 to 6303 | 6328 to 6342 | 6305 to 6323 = 0.62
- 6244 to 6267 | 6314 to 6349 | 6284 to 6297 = -0.47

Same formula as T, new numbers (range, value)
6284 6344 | 15.5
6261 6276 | 16.4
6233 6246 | 15.8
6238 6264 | 15.3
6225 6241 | 16.9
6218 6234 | 15.9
